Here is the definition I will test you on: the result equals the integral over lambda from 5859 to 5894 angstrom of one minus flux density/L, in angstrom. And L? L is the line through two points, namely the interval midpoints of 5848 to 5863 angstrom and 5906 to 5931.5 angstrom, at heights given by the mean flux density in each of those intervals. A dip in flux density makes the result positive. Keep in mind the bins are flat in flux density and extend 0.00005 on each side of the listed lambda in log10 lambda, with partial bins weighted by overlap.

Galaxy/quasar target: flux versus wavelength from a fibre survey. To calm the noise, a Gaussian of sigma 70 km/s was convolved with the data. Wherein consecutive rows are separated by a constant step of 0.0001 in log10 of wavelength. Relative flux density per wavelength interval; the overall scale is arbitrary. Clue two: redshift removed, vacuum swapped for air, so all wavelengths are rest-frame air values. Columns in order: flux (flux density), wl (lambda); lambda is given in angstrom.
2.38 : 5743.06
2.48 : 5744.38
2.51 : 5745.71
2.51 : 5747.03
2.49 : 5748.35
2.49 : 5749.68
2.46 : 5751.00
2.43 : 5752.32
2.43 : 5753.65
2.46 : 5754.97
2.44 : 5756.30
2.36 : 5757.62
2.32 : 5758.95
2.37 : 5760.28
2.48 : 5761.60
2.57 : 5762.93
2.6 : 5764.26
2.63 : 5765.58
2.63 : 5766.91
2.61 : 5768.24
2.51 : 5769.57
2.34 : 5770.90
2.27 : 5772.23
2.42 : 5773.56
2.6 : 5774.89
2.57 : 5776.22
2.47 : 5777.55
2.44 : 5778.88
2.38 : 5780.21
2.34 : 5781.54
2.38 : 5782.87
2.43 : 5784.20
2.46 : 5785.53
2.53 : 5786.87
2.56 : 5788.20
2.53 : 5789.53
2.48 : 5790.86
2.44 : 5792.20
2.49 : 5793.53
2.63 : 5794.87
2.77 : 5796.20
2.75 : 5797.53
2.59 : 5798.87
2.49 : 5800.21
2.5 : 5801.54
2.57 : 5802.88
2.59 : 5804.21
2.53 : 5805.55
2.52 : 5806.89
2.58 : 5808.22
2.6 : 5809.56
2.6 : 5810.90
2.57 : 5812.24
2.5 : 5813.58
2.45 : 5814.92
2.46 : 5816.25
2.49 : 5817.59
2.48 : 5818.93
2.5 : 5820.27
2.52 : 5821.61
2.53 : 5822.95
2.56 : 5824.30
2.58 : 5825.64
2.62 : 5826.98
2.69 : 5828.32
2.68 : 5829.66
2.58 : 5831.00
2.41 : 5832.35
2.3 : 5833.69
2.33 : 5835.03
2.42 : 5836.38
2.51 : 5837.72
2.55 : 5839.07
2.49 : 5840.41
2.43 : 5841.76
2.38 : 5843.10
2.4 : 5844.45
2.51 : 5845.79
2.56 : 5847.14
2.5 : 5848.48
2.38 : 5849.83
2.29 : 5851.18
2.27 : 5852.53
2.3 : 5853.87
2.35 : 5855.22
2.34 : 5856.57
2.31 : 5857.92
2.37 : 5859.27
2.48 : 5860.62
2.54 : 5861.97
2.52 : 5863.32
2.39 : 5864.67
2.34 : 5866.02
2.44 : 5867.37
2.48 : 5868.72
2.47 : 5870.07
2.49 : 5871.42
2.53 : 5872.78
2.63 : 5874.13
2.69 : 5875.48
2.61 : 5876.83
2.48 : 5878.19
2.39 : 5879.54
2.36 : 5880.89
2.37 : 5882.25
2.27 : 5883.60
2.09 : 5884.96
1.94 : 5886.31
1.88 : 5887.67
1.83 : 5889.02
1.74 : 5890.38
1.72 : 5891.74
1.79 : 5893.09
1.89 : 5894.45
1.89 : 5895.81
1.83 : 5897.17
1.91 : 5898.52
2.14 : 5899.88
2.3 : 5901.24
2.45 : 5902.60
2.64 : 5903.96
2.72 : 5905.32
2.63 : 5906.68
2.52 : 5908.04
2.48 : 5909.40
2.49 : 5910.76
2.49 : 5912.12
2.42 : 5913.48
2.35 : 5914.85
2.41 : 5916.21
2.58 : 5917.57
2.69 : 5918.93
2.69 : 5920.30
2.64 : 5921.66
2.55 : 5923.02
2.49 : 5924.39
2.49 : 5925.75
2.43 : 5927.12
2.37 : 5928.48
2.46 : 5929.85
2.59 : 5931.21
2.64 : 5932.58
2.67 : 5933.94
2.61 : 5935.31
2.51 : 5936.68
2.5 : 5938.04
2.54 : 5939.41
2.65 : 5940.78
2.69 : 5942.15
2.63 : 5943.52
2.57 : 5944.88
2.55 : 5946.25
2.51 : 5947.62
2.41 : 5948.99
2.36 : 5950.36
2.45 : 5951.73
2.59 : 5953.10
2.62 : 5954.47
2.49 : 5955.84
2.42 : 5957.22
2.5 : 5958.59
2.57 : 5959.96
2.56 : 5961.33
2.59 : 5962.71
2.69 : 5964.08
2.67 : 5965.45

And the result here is 1.8 angstrom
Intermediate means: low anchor 2.38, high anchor 2.51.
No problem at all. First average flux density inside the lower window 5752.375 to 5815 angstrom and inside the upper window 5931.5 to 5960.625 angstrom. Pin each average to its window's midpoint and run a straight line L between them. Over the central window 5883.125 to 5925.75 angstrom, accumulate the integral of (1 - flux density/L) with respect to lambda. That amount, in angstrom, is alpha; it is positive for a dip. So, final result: 4.4 angstrom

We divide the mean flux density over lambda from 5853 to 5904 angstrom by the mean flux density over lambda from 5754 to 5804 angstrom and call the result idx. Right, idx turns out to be 0.9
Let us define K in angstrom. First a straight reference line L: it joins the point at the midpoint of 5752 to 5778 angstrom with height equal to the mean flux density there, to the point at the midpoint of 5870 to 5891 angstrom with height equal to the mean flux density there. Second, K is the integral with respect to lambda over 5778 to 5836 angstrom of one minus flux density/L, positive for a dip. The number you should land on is -2.69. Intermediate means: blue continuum 2.48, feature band 2.52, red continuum 2.29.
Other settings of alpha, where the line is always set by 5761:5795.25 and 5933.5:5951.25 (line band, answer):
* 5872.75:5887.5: 0.9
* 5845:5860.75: 0.8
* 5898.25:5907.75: 0.4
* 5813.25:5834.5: -0.1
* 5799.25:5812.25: -0.3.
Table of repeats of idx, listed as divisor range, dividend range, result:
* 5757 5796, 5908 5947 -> 1.02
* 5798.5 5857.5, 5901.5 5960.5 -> 1.02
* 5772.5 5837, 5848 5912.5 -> 0.92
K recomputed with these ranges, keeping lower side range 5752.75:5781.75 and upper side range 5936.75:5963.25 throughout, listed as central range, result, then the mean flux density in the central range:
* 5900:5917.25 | 0.3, 2.48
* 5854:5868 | 0.6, 2.4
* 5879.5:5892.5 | 2.4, 2.04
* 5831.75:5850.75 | 0.4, 2.44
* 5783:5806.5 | -0.6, 2.54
